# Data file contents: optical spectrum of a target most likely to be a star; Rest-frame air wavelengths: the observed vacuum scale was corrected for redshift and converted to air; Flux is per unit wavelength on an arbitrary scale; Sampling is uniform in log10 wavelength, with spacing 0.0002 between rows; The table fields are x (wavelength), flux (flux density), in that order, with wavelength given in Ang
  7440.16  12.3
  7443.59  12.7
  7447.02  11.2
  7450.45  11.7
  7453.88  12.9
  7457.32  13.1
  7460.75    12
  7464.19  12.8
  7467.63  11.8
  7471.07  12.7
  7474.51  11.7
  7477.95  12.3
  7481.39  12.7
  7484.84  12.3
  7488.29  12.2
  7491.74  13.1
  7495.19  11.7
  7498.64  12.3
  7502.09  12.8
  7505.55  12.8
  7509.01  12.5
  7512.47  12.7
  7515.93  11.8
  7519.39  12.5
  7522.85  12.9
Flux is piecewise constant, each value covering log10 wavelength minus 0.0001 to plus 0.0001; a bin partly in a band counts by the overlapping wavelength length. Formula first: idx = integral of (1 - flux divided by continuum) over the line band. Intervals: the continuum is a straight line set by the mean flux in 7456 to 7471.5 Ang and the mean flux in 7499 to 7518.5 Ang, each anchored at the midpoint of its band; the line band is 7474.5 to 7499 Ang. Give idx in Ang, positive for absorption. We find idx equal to 0.3 Ang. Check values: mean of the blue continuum 12.4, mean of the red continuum 12.5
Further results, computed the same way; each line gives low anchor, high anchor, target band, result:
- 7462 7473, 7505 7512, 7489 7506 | 0.1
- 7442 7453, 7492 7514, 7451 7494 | -0.9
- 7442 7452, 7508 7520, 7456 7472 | -0.6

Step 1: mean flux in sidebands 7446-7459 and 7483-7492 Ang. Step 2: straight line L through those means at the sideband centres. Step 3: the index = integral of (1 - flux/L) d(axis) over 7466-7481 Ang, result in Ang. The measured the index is 0.2 Ang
